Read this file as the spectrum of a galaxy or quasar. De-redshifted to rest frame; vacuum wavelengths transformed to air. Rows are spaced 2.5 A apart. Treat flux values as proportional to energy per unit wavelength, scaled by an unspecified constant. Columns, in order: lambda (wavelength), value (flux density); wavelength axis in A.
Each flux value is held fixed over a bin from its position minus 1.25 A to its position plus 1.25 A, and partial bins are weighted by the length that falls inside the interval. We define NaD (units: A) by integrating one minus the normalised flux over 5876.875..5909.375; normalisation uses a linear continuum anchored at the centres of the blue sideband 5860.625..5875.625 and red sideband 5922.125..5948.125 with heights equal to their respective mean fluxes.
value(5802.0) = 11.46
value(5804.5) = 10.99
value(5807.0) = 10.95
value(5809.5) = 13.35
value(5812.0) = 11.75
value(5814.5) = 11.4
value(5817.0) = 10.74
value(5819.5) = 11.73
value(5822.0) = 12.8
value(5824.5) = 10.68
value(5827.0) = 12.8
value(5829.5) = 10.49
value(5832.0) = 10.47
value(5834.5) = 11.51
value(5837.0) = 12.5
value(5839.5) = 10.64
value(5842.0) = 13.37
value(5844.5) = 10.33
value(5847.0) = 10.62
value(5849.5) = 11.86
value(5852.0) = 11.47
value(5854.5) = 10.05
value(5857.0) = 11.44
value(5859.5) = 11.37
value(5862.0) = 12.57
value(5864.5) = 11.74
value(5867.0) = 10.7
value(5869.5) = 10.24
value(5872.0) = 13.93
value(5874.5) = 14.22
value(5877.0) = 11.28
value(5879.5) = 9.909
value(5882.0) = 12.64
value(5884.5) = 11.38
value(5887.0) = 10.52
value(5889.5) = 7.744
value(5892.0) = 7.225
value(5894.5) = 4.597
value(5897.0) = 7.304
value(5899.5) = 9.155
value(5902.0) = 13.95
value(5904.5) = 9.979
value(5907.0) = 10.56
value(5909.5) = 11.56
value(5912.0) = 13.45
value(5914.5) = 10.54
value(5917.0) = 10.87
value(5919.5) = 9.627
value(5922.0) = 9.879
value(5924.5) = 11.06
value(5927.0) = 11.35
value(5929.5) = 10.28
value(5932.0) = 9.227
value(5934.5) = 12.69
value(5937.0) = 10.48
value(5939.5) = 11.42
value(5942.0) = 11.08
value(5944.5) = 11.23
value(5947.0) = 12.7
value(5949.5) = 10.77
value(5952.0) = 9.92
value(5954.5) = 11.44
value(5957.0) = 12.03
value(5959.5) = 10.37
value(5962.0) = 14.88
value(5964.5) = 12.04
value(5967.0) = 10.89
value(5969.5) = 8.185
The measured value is 5.7 A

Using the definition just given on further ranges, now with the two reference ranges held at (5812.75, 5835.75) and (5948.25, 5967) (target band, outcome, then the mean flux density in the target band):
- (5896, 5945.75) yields 3.2 A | 10.8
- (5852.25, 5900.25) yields 4.3 A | 10.5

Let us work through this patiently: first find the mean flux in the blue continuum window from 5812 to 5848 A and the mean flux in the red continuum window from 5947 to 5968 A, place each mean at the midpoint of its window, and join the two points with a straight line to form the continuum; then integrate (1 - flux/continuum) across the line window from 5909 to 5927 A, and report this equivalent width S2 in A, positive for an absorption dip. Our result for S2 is 0.9 A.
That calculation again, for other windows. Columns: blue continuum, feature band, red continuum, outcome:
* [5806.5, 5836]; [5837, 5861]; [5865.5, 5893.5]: -0.19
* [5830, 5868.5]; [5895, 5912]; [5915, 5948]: 1.02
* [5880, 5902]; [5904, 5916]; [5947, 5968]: -1.74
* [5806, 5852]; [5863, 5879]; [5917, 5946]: -0.99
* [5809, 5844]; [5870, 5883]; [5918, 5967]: -0.92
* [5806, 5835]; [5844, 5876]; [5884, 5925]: -2.47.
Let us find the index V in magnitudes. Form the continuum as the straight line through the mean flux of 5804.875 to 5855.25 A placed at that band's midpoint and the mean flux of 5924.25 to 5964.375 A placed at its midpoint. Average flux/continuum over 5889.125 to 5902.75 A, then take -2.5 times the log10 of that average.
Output 0.36 mag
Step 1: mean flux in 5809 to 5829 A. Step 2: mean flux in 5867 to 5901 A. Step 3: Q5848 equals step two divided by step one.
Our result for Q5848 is 0.85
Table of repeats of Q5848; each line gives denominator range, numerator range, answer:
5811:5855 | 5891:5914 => 0.86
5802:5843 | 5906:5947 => 0.95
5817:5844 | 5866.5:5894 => 0.92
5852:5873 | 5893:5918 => 0.89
